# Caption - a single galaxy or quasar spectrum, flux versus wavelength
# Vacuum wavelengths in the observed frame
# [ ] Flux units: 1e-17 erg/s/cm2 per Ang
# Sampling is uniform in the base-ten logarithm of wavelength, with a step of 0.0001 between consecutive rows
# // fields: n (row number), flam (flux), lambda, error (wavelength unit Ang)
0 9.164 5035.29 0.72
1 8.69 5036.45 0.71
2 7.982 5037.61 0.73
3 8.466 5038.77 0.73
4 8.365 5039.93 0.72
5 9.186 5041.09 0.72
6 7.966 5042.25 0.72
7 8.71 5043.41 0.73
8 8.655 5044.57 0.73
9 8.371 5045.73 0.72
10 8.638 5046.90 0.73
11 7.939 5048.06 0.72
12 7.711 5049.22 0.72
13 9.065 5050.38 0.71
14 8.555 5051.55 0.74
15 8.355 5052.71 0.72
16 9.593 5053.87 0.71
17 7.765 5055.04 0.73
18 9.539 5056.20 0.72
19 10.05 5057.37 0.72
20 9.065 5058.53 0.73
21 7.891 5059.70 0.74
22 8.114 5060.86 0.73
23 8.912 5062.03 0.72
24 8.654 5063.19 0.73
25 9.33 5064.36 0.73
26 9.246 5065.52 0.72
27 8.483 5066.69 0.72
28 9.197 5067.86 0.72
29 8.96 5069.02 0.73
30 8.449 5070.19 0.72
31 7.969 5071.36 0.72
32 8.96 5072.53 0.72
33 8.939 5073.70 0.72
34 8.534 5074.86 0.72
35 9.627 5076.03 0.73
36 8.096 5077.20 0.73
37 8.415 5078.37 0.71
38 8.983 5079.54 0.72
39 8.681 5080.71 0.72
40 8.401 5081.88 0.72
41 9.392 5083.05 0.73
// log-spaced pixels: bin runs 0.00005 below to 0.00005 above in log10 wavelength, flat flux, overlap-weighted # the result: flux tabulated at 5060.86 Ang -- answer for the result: 8.114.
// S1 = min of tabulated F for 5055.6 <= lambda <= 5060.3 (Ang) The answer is 7.891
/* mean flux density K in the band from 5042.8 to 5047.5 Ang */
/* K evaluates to 8.58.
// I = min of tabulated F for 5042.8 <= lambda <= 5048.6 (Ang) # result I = 7.939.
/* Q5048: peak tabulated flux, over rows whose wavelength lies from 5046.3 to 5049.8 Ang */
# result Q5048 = 8.638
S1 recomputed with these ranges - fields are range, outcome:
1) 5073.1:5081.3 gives 8.096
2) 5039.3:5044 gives 7.966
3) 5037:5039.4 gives 7.982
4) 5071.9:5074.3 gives 8.939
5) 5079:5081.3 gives 8.681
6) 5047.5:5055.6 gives 7.711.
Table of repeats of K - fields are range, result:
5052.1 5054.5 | 8.95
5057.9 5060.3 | 8.53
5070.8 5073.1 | 8.46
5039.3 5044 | 8.56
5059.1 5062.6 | 8.3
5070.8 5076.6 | 8.81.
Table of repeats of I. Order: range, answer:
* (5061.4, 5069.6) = 8.483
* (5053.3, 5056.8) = 7.765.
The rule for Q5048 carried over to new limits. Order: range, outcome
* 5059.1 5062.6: 8.912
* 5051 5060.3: 10.05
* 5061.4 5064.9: 9.33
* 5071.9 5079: 9.627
